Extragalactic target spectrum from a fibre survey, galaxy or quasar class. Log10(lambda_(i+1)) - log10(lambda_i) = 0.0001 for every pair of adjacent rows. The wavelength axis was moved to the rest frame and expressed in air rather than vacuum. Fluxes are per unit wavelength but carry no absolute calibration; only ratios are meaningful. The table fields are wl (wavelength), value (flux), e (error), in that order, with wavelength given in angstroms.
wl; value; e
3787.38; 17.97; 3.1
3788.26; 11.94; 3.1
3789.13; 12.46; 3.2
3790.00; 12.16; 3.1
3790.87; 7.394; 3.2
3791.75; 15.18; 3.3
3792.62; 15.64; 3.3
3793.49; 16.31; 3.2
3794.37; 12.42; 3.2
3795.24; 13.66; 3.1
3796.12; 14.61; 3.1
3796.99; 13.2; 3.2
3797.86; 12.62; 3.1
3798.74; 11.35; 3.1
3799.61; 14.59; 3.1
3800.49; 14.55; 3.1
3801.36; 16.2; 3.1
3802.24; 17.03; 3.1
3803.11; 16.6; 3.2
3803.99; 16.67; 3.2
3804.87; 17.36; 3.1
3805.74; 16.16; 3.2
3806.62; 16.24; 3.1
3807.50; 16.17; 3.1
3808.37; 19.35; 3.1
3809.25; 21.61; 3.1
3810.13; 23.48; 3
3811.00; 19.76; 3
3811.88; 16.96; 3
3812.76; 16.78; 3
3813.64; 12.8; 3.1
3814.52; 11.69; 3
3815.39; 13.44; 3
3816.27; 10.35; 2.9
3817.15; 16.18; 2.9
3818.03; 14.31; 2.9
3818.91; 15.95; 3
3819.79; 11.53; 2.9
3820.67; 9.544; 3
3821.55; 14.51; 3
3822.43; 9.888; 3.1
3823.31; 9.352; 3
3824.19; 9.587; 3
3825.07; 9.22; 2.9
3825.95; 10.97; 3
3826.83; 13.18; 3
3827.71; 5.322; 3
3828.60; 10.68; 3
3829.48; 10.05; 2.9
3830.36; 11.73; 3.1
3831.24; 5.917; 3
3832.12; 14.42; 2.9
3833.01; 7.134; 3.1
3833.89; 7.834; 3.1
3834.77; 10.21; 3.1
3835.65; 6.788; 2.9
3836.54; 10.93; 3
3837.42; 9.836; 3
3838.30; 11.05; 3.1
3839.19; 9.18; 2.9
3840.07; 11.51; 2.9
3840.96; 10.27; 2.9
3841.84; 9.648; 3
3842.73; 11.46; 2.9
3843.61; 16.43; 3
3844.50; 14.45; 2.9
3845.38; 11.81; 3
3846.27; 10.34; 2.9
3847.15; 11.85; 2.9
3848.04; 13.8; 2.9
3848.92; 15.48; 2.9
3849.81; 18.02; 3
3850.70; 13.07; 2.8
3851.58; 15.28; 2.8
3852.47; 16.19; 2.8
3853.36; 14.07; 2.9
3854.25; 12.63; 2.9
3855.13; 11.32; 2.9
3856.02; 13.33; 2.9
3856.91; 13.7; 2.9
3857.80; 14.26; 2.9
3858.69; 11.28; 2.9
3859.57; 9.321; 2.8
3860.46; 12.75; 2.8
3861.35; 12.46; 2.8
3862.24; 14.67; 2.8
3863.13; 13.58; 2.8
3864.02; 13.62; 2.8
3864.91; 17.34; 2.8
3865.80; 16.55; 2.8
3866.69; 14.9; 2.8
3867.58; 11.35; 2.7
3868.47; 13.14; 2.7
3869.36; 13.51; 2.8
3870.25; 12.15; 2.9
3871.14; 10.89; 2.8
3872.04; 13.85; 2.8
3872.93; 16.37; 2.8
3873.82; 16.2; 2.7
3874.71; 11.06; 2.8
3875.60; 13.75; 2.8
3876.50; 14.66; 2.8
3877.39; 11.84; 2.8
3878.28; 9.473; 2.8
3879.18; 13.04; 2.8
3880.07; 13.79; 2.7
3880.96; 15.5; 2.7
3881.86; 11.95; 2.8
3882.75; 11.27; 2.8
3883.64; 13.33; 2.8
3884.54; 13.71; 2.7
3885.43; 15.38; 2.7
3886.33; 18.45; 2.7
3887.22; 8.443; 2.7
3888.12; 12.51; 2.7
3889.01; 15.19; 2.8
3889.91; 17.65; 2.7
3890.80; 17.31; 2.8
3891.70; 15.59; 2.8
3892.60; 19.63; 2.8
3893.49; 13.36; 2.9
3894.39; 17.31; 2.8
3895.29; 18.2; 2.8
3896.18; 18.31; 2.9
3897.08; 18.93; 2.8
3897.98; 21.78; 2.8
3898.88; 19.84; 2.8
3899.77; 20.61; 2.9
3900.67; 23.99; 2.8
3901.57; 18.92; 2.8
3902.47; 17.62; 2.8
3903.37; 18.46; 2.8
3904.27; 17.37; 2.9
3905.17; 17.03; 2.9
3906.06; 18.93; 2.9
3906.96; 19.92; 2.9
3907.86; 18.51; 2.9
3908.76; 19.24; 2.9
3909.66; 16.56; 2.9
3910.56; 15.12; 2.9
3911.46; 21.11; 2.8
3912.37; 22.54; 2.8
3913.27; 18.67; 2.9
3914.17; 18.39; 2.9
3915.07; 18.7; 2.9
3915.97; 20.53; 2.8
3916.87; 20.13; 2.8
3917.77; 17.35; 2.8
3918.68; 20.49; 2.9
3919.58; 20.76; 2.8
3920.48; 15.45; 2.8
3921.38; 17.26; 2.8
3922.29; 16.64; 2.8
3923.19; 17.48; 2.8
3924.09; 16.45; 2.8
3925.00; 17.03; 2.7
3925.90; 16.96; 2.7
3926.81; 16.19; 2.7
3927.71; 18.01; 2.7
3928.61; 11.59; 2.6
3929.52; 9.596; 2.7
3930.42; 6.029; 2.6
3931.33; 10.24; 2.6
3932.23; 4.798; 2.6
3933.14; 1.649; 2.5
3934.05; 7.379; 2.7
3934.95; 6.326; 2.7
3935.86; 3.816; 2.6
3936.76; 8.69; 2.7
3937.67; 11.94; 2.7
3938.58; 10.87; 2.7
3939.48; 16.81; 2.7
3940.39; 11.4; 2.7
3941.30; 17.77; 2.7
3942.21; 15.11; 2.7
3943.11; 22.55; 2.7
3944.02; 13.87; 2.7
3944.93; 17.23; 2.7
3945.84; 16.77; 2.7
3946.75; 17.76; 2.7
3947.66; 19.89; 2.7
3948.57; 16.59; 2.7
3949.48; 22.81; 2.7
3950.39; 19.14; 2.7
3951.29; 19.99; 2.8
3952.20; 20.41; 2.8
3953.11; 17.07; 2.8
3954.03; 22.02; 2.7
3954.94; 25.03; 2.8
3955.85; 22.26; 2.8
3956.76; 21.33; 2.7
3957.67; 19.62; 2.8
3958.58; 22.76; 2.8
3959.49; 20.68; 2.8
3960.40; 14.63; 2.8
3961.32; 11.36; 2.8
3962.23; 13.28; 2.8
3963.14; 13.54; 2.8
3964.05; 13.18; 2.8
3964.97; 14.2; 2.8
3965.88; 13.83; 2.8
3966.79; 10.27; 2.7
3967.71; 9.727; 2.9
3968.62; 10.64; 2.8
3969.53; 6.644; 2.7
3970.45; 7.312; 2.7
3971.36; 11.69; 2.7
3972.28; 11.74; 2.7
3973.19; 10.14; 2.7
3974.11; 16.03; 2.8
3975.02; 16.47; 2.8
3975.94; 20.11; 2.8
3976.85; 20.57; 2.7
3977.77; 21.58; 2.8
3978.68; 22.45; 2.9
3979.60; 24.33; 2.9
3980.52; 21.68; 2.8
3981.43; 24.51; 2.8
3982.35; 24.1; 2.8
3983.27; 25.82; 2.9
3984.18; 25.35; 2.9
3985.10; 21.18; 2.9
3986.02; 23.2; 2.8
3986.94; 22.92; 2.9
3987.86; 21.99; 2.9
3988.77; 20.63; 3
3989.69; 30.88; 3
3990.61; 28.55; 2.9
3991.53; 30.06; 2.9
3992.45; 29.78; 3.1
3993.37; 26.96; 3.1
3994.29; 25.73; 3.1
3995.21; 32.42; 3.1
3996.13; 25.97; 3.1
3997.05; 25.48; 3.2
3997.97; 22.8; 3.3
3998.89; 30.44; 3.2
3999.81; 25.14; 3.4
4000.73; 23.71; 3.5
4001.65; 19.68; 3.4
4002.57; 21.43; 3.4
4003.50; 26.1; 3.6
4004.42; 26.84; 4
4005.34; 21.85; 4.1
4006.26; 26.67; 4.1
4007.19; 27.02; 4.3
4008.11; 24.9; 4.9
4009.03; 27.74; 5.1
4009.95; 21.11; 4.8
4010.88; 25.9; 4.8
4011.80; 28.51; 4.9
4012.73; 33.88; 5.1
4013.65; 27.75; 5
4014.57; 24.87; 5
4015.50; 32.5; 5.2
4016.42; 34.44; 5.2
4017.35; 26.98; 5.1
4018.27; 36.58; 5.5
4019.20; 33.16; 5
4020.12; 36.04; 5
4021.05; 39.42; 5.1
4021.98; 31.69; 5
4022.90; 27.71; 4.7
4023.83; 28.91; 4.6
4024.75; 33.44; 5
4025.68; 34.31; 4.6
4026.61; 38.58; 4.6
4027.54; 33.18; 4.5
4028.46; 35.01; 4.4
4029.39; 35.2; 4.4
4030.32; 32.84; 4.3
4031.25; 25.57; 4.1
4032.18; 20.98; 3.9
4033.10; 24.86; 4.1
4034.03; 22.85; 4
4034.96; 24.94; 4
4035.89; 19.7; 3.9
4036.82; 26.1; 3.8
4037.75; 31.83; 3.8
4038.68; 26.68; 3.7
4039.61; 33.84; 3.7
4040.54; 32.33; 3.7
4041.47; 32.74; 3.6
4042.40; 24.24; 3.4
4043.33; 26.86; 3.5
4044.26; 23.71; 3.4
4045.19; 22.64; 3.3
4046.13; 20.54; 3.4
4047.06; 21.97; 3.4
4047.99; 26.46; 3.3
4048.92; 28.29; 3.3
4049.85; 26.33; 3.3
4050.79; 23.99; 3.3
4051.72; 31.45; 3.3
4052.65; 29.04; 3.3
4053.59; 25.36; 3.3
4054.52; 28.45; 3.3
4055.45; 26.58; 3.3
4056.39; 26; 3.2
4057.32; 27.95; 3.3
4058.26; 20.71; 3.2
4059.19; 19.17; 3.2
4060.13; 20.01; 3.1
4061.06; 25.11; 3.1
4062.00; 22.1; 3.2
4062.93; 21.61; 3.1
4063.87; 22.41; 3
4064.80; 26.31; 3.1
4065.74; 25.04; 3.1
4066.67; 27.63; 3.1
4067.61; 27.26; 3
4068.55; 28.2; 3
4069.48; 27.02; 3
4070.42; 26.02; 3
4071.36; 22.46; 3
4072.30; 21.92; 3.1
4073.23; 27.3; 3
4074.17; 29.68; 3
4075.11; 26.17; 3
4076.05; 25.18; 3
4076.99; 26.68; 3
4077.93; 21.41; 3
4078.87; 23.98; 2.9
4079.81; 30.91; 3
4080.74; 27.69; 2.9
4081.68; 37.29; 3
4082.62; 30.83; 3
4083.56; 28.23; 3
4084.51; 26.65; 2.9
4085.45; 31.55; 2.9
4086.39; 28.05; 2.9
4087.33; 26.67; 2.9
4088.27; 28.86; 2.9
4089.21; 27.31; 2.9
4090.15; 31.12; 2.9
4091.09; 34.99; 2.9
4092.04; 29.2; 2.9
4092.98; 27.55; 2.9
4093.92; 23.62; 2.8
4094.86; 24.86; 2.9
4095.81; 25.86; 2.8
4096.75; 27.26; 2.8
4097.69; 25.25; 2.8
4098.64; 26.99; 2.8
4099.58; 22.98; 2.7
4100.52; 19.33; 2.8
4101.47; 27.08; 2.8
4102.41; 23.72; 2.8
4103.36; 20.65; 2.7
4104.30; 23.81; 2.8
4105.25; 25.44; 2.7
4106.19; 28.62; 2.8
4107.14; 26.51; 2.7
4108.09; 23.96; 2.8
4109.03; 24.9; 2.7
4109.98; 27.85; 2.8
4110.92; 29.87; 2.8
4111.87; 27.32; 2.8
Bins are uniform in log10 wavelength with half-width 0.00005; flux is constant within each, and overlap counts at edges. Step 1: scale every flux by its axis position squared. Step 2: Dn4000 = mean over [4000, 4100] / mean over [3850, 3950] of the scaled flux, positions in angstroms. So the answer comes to 1.9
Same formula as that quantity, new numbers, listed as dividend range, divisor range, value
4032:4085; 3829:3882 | 2.30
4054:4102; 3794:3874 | 2.26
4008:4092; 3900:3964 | 1.79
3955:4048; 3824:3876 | 2.15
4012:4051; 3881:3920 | 1.76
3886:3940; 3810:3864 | 1.34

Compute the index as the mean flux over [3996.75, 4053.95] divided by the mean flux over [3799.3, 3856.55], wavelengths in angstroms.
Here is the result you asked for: 2.1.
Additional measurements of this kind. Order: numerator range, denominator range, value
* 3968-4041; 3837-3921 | 1.69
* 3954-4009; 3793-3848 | 1.61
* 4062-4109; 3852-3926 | 1.66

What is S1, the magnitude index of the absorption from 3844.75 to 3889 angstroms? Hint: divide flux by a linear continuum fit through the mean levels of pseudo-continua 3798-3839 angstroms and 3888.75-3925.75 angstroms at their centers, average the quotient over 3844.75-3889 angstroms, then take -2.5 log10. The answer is 0.187 mag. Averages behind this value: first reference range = 13.1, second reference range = 18.4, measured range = 13.4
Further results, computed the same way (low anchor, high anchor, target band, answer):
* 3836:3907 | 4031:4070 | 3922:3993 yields 0.18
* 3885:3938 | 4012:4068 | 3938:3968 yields 0.16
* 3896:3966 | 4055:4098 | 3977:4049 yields -0.22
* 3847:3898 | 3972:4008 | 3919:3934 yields 0.35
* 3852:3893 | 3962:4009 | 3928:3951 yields 0.38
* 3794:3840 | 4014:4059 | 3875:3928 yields 0.13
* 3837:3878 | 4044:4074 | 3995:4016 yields -0.19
